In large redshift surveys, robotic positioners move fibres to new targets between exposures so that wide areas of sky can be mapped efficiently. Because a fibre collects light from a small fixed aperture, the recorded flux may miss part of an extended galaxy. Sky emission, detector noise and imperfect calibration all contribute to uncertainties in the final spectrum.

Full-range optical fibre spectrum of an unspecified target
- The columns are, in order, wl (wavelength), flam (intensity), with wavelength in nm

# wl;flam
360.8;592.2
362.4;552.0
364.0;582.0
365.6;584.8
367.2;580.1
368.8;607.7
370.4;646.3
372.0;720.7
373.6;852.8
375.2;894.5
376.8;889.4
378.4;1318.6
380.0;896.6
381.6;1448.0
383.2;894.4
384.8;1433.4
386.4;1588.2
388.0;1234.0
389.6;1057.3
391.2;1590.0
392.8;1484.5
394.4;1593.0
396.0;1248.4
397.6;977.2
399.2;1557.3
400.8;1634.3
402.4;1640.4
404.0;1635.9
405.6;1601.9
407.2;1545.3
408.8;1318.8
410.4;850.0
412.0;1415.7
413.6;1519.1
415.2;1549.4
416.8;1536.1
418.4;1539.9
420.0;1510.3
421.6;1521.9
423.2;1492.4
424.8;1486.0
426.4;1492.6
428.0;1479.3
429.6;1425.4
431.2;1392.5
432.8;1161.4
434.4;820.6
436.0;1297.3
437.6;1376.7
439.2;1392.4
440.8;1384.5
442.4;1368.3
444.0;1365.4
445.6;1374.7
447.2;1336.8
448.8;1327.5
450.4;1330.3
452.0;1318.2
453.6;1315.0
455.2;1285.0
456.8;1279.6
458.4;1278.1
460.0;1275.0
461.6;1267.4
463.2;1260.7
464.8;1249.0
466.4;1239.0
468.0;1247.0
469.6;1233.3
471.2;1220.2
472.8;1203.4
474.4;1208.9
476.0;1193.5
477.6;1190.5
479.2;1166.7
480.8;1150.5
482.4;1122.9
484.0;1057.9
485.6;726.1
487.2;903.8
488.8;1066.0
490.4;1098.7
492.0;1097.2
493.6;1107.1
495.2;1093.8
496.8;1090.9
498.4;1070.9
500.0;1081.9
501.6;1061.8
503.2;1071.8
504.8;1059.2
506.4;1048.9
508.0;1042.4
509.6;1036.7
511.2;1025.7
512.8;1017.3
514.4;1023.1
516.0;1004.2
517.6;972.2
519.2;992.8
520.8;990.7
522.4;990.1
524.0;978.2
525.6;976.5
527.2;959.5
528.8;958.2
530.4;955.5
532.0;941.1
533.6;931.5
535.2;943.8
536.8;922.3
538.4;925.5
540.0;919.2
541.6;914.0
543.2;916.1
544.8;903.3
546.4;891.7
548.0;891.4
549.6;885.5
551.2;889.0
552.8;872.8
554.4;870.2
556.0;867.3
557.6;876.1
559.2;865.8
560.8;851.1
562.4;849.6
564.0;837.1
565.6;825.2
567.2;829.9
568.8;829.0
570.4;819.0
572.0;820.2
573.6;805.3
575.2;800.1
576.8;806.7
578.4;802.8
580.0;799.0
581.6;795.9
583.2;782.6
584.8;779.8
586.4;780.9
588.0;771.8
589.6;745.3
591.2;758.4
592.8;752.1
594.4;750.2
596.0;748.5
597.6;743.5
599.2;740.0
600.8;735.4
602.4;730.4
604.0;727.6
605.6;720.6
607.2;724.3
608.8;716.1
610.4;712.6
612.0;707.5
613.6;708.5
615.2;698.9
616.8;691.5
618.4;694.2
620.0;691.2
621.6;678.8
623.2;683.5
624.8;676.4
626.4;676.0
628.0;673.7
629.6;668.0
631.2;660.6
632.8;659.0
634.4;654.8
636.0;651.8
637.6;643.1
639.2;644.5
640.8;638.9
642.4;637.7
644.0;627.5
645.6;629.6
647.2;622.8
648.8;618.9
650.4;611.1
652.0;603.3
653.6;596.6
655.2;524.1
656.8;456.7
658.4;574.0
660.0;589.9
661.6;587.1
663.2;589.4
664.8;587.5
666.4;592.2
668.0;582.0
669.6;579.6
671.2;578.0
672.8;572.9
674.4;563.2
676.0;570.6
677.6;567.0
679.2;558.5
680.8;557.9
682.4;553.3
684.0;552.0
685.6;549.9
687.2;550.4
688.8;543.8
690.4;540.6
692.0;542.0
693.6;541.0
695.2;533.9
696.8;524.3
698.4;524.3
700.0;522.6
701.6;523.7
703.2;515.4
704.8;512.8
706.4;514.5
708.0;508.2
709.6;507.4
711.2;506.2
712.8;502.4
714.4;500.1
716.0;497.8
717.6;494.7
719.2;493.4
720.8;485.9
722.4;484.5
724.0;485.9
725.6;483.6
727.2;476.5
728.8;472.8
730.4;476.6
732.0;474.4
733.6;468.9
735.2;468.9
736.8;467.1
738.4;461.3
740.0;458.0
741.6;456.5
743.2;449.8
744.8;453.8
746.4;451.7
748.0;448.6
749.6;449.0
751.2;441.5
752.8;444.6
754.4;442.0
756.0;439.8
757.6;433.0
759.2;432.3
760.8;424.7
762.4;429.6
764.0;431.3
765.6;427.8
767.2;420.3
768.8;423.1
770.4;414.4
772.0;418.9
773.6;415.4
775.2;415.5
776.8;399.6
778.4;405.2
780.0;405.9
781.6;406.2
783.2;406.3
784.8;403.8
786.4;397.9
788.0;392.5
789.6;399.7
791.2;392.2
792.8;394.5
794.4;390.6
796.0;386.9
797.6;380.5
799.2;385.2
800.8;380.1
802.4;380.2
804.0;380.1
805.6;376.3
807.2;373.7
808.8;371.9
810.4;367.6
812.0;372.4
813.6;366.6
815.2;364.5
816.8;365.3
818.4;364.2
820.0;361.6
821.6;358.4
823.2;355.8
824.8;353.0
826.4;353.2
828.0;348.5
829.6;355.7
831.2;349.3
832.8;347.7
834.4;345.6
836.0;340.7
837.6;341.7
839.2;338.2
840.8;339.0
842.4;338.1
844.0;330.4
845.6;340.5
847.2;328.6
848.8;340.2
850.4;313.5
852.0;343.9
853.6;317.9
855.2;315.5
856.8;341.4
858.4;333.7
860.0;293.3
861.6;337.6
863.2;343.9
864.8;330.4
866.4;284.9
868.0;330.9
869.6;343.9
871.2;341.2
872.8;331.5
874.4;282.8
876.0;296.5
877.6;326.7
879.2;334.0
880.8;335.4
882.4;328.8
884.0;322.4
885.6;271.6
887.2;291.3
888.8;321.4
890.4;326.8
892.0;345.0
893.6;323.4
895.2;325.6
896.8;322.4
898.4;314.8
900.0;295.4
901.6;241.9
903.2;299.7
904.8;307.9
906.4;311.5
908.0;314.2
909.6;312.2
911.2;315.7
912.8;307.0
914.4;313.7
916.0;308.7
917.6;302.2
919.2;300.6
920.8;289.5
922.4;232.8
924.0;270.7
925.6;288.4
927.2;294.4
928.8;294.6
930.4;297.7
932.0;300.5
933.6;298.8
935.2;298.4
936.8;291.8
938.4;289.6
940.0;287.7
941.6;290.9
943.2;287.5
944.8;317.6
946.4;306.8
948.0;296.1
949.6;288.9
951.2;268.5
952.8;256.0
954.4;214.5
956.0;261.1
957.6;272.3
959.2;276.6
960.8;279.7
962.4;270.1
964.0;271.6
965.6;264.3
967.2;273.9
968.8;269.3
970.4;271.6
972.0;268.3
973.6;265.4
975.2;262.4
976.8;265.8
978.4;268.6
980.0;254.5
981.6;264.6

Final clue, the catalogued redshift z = 0.000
